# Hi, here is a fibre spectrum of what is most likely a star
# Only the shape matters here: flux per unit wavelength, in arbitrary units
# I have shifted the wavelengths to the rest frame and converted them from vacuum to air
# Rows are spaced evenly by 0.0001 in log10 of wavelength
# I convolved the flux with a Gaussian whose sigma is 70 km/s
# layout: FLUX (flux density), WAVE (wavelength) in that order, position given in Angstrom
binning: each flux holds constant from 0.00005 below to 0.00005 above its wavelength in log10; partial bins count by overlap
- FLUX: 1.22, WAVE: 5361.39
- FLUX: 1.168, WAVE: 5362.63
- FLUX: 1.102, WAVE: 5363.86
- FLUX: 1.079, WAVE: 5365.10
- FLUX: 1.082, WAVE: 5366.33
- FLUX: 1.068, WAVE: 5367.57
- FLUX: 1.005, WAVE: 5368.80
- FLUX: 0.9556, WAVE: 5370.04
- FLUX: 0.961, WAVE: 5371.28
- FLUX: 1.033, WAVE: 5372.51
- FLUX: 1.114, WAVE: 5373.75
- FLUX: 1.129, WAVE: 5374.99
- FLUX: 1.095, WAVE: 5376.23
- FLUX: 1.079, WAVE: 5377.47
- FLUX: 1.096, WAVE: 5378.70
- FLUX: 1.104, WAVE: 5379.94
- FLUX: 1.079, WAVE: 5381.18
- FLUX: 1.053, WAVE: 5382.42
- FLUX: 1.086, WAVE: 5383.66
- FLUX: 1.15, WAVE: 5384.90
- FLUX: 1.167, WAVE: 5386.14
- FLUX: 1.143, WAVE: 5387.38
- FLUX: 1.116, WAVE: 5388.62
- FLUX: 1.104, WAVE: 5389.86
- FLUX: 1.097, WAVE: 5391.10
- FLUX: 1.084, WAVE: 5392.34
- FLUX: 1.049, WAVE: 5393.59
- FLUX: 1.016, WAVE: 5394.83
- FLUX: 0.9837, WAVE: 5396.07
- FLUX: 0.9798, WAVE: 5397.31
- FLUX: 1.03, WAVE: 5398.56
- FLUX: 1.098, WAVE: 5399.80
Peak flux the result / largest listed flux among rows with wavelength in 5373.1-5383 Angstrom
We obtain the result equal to 1.129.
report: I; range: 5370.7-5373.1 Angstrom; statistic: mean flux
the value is 1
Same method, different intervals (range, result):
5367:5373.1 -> 1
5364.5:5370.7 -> 1.04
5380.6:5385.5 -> 1.09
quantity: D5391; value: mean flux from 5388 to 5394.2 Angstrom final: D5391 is 1.09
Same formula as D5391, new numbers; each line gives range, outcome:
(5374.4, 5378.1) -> 1.1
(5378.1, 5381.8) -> 1.09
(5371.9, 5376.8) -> 1.09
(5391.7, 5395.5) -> 1.05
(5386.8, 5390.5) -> 1.12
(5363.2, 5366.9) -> 1.09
